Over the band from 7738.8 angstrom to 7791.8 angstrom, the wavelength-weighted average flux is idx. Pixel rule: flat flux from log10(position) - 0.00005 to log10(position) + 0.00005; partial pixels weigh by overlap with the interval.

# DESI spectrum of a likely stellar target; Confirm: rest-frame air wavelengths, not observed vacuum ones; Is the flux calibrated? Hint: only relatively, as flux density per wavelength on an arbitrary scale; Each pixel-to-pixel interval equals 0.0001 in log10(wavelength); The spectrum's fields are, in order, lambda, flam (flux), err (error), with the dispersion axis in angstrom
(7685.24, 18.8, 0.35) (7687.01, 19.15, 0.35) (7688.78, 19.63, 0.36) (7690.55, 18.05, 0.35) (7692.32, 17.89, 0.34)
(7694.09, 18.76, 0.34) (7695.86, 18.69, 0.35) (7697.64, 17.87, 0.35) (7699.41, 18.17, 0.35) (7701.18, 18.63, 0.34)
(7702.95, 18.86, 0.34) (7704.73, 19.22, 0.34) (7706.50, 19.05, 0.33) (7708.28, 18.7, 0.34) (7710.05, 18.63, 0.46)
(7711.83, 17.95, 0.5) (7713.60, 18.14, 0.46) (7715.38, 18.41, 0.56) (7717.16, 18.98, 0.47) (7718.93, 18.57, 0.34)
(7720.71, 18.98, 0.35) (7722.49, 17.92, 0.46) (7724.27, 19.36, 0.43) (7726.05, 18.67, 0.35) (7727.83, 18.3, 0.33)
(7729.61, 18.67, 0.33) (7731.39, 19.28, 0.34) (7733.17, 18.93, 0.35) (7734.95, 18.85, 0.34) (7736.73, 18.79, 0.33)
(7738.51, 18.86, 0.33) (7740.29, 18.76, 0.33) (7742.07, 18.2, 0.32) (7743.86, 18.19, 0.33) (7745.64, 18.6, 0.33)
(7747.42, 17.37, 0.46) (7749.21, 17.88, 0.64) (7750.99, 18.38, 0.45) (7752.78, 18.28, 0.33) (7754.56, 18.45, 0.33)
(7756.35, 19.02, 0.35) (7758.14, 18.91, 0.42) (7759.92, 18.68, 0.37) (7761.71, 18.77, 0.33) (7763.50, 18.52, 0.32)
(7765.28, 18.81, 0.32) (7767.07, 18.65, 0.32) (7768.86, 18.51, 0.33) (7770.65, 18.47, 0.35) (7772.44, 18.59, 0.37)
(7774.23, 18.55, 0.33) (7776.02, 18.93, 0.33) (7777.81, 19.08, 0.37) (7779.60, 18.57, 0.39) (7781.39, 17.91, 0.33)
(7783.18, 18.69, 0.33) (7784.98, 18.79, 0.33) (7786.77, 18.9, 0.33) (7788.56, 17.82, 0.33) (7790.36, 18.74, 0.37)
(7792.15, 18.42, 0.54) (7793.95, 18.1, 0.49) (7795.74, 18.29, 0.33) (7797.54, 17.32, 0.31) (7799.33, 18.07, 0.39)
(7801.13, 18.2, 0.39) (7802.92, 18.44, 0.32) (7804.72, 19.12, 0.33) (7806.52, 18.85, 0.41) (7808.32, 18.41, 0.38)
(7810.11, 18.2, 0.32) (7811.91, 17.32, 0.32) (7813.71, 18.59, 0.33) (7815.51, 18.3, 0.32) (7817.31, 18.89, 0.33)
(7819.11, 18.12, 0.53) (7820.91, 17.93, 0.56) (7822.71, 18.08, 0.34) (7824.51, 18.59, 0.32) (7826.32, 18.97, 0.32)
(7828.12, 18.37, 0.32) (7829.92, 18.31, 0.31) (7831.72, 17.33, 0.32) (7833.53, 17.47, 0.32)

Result 18.5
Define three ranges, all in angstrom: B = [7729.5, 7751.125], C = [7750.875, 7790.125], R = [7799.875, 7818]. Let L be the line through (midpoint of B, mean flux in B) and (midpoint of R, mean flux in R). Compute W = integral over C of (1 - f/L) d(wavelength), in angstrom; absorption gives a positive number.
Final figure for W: -0.28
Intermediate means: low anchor 18.5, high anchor 18.4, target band 18.6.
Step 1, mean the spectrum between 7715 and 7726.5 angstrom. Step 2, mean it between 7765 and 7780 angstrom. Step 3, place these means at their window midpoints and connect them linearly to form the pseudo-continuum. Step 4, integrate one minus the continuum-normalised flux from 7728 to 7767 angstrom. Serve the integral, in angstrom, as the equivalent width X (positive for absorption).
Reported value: 0.2 angstrom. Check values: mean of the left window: 18.7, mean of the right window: 18.7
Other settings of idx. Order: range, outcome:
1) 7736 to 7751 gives 18.3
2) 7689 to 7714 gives 18.5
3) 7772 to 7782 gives 18.6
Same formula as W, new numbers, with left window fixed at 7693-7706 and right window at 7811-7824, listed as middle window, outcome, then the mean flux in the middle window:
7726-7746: -0.2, 18.7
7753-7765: -0.2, 18.7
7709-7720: 0.1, 18.5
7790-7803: 0.1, 18.2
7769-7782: -0.2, 18.6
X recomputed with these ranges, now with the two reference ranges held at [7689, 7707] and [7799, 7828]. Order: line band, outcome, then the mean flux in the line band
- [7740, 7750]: 0.2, 18.1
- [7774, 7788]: -0.2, 18.7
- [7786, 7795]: 0.0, 18.4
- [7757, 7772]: -0.2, 18.7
